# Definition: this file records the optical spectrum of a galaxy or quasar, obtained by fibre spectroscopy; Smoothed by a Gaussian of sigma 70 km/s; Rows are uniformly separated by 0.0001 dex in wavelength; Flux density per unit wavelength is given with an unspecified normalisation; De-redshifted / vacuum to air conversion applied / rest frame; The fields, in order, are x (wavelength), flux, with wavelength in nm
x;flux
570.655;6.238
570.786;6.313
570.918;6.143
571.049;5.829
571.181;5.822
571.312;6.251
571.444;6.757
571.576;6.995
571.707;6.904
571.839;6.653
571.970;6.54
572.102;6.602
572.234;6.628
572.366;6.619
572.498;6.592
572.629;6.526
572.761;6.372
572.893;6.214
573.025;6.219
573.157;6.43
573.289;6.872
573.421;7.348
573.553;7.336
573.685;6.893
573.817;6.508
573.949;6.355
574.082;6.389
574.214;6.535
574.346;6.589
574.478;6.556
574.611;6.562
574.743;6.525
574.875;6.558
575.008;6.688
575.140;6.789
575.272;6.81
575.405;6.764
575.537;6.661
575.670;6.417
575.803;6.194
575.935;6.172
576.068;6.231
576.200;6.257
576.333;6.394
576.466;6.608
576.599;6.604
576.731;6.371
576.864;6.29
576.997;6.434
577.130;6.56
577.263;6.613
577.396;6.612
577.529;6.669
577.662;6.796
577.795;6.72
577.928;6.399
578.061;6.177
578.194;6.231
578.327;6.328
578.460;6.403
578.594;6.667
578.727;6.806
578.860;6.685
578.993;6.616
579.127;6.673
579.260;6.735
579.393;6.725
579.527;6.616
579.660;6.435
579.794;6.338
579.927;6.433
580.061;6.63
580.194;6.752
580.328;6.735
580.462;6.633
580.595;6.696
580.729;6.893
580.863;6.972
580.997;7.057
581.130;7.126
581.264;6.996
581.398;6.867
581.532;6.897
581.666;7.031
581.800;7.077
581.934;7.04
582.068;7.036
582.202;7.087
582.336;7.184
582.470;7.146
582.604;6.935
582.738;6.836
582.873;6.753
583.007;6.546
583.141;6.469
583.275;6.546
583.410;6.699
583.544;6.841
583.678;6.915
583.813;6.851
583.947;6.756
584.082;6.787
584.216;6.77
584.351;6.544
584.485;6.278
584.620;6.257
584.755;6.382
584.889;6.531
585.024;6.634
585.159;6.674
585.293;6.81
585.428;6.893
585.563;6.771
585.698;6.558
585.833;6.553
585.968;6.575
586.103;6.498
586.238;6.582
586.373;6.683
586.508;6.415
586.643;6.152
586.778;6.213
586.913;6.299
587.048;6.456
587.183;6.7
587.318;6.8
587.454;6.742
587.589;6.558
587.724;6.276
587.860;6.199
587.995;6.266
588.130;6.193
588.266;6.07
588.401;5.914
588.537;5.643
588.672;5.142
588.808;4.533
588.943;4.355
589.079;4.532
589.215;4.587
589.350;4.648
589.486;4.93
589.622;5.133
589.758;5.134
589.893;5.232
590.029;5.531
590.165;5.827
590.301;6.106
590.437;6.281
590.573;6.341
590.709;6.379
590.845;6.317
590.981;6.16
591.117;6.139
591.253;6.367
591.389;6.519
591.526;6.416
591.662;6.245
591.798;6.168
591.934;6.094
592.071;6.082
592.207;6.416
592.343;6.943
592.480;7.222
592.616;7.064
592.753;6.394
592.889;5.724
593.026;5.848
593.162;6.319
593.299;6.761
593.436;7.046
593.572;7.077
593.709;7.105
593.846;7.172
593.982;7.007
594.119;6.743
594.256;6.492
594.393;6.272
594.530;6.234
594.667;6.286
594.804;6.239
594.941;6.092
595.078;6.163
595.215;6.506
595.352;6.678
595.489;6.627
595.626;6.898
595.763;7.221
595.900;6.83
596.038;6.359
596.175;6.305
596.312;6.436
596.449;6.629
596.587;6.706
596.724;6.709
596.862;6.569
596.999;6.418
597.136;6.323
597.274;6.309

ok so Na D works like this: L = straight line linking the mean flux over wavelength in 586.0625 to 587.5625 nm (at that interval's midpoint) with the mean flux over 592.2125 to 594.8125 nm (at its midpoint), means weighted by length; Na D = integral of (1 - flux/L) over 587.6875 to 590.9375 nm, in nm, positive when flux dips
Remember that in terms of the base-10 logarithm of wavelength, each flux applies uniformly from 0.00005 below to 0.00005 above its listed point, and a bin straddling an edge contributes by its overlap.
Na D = 0.491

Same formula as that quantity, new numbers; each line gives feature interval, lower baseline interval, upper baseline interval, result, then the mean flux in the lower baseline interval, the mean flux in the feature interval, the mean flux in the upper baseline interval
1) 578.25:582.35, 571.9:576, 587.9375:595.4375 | -0.23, 6.59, 6.77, 6.1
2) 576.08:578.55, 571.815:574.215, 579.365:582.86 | 0.10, 6.61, 6.47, 6.85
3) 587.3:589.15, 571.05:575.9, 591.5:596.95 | 0.22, 6.58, 5.77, 6.55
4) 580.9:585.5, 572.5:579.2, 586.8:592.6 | -0.42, 6.55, 6.8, 5.96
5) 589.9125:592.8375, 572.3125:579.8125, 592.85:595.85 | 0.12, 6.55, 6.31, 6.58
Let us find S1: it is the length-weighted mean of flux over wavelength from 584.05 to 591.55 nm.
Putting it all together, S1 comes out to 6.11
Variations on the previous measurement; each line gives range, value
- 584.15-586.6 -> 6.57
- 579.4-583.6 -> 6.81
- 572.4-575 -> 6.6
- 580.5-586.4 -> 6.77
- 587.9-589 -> 5.55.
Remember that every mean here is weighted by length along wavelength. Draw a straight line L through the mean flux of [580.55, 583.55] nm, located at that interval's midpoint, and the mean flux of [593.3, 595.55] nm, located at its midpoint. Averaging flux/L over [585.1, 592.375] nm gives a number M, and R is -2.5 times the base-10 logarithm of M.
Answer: 0.11 mag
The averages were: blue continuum 6.9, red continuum 6.61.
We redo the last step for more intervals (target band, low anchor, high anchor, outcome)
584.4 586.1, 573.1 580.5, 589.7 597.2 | -0.012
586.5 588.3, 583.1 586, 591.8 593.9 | 0.040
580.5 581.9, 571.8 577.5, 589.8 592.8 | -0.083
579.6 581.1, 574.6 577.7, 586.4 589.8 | -0.075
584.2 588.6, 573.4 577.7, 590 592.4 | -0.017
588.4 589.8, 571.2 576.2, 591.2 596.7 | 0.314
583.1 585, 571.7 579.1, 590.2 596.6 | -0.015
